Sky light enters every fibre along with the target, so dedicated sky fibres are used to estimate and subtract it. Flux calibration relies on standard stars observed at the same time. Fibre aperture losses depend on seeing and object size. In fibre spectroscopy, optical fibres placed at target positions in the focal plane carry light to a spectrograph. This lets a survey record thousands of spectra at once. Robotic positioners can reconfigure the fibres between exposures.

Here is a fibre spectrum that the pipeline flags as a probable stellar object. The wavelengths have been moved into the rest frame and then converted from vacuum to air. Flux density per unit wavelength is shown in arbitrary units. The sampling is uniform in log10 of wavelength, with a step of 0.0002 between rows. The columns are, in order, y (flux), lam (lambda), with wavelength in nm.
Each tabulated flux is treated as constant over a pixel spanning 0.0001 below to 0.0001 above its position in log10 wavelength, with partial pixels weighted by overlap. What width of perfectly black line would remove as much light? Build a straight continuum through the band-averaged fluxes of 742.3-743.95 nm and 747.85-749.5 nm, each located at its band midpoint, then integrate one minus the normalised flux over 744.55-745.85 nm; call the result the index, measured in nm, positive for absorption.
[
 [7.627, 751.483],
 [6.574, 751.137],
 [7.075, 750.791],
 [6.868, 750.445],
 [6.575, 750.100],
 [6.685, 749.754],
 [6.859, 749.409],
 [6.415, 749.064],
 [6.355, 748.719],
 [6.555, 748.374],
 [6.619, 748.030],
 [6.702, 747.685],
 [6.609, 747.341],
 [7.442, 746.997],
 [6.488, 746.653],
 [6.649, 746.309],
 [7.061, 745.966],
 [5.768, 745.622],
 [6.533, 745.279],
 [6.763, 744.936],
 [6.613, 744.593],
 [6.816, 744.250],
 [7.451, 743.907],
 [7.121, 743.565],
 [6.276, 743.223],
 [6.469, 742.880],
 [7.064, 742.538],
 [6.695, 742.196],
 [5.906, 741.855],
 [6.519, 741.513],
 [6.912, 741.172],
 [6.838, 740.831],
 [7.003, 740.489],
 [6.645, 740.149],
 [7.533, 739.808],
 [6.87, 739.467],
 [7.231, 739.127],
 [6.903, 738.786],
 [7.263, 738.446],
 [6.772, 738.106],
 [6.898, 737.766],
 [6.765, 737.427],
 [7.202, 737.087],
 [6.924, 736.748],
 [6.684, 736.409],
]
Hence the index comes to 0.057 nm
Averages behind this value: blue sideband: 6.82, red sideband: 6.54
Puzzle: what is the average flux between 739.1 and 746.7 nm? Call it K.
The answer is 6.74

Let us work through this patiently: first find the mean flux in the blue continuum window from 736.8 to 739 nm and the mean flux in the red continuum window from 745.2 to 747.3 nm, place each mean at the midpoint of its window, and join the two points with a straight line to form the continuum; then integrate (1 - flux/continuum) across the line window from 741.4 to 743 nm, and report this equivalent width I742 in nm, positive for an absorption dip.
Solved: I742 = 0.065 nm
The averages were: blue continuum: 6.97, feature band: 6.53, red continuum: 6.66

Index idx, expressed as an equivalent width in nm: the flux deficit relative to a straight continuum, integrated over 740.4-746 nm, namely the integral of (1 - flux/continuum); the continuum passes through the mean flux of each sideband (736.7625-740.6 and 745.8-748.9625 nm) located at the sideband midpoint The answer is 0.14 nm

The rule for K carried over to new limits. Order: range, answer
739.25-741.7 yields 6.9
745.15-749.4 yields 6.61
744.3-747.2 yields 6.67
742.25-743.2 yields 6.67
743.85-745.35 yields 6.81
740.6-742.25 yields 6.58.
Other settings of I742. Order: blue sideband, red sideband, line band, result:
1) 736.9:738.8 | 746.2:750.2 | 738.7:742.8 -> 0.03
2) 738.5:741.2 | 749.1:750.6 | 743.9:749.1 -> 0.12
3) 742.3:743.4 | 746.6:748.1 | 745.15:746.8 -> 0.06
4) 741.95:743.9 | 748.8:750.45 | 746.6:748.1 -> -0.03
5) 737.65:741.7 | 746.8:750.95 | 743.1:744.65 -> -0.01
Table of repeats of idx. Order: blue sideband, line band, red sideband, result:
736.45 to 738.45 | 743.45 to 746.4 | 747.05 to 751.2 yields 0.010 nm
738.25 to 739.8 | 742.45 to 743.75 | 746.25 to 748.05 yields 0.041 nm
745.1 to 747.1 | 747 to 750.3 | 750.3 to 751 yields 0.080 nm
